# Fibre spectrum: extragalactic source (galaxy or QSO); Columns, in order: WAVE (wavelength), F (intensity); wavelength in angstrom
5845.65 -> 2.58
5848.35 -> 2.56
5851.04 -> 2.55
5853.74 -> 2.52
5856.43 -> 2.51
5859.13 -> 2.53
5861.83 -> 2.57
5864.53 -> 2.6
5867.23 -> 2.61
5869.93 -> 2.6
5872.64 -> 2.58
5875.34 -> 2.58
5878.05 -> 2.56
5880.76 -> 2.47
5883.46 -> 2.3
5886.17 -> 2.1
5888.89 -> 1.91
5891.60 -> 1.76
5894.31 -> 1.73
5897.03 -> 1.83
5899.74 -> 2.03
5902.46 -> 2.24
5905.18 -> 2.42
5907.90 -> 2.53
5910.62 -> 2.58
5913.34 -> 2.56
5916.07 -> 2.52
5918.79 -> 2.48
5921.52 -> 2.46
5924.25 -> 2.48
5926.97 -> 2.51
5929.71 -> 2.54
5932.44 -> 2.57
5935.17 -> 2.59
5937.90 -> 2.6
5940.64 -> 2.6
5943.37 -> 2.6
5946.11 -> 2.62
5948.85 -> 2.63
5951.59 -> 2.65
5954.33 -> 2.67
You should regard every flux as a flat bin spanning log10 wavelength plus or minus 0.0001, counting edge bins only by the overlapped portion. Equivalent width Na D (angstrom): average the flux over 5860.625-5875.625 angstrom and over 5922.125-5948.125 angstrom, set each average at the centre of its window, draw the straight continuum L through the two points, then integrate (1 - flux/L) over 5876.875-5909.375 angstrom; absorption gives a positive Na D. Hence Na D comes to 5.4 angstrom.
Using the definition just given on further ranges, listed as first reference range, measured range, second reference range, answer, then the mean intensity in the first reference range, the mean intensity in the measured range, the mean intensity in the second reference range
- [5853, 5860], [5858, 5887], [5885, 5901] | -3.4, 2.52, 2.51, 1.89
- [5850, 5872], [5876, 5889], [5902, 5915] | 1.1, 2.56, 2.32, 2.48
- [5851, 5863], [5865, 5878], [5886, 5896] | -2.0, 2.53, 2.59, 1.85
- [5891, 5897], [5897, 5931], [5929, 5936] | -3.9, 1.76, 2.42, 2.57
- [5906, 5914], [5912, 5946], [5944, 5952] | 0.6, 2.55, 2.55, 2.63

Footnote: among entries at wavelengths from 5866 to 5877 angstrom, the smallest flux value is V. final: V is 2.58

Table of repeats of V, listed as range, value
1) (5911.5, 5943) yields 2.46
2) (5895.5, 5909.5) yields 1.83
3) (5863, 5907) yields 1.73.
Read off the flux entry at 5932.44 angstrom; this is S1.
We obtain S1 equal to 2.57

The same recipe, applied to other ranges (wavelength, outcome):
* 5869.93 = 2.6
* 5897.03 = 1.83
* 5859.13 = 2.53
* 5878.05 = 2.56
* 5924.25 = 2.48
